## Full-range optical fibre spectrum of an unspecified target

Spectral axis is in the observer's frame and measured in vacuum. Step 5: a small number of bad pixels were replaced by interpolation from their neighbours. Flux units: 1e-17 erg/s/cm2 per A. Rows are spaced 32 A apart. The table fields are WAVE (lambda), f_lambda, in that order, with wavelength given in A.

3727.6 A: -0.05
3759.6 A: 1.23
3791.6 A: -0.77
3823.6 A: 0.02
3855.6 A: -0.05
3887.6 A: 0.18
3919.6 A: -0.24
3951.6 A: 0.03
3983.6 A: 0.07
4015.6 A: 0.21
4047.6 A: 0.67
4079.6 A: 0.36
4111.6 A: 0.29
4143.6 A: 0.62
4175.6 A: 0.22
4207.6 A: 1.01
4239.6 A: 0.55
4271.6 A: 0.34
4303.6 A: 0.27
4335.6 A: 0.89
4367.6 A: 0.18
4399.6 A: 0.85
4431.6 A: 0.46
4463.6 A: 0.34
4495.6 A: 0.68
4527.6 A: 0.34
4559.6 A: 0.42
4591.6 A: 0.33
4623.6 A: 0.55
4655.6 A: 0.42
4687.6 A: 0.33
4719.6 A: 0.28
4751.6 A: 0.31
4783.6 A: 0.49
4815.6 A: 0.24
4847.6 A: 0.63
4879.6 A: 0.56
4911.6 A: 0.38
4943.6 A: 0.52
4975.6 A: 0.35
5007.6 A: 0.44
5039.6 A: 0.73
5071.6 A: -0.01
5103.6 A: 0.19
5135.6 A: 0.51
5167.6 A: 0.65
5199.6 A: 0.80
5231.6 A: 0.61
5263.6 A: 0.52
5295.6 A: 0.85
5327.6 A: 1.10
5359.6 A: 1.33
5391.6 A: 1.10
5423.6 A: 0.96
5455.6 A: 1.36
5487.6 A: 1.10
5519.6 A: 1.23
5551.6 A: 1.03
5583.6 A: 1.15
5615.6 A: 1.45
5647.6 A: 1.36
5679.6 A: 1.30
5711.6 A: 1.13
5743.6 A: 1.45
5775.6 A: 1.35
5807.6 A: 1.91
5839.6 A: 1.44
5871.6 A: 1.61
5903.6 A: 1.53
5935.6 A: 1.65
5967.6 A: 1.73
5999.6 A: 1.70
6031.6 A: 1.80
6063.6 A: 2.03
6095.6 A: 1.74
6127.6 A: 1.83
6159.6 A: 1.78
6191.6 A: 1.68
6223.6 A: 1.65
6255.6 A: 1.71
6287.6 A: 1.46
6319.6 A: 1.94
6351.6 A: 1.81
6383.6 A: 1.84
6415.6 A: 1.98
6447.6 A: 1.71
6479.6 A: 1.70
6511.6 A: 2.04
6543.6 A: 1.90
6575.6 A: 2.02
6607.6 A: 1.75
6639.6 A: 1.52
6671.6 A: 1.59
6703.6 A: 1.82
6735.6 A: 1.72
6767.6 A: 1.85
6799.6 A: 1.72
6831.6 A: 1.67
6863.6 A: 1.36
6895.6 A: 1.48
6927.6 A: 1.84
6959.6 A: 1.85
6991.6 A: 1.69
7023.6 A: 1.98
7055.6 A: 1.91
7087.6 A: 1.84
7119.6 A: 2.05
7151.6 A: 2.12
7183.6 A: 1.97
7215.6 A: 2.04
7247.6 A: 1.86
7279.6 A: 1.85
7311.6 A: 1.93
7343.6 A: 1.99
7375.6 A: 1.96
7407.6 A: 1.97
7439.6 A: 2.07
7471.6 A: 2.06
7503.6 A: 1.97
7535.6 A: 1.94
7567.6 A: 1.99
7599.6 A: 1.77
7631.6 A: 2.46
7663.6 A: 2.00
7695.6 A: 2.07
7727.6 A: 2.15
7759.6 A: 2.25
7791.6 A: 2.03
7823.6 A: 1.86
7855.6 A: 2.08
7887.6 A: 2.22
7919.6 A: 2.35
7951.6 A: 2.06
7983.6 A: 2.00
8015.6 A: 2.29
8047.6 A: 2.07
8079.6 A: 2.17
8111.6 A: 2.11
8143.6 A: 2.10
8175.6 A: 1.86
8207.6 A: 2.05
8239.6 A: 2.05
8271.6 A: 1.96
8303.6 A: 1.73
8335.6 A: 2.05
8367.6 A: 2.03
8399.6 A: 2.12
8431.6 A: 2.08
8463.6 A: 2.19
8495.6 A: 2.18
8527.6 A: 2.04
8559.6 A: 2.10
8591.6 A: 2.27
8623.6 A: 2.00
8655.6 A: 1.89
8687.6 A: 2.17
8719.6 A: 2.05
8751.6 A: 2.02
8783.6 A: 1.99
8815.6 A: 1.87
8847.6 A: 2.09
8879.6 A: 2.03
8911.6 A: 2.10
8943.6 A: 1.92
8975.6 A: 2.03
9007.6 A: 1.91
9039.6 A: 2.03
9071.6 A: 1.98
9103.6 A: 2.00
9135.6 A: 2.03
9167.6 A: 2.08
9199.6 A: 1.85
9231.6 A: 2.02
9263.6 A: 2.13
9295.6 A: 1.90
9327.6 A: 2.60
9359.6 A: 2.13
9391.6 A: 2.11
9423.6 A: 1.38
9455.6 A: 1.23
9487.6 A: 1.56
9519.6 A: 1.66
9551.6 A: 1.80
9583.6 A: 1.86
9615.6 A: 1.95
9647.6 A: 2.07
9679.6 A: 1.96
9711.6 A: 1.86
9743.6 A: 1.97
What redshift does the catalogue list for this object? 0.326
